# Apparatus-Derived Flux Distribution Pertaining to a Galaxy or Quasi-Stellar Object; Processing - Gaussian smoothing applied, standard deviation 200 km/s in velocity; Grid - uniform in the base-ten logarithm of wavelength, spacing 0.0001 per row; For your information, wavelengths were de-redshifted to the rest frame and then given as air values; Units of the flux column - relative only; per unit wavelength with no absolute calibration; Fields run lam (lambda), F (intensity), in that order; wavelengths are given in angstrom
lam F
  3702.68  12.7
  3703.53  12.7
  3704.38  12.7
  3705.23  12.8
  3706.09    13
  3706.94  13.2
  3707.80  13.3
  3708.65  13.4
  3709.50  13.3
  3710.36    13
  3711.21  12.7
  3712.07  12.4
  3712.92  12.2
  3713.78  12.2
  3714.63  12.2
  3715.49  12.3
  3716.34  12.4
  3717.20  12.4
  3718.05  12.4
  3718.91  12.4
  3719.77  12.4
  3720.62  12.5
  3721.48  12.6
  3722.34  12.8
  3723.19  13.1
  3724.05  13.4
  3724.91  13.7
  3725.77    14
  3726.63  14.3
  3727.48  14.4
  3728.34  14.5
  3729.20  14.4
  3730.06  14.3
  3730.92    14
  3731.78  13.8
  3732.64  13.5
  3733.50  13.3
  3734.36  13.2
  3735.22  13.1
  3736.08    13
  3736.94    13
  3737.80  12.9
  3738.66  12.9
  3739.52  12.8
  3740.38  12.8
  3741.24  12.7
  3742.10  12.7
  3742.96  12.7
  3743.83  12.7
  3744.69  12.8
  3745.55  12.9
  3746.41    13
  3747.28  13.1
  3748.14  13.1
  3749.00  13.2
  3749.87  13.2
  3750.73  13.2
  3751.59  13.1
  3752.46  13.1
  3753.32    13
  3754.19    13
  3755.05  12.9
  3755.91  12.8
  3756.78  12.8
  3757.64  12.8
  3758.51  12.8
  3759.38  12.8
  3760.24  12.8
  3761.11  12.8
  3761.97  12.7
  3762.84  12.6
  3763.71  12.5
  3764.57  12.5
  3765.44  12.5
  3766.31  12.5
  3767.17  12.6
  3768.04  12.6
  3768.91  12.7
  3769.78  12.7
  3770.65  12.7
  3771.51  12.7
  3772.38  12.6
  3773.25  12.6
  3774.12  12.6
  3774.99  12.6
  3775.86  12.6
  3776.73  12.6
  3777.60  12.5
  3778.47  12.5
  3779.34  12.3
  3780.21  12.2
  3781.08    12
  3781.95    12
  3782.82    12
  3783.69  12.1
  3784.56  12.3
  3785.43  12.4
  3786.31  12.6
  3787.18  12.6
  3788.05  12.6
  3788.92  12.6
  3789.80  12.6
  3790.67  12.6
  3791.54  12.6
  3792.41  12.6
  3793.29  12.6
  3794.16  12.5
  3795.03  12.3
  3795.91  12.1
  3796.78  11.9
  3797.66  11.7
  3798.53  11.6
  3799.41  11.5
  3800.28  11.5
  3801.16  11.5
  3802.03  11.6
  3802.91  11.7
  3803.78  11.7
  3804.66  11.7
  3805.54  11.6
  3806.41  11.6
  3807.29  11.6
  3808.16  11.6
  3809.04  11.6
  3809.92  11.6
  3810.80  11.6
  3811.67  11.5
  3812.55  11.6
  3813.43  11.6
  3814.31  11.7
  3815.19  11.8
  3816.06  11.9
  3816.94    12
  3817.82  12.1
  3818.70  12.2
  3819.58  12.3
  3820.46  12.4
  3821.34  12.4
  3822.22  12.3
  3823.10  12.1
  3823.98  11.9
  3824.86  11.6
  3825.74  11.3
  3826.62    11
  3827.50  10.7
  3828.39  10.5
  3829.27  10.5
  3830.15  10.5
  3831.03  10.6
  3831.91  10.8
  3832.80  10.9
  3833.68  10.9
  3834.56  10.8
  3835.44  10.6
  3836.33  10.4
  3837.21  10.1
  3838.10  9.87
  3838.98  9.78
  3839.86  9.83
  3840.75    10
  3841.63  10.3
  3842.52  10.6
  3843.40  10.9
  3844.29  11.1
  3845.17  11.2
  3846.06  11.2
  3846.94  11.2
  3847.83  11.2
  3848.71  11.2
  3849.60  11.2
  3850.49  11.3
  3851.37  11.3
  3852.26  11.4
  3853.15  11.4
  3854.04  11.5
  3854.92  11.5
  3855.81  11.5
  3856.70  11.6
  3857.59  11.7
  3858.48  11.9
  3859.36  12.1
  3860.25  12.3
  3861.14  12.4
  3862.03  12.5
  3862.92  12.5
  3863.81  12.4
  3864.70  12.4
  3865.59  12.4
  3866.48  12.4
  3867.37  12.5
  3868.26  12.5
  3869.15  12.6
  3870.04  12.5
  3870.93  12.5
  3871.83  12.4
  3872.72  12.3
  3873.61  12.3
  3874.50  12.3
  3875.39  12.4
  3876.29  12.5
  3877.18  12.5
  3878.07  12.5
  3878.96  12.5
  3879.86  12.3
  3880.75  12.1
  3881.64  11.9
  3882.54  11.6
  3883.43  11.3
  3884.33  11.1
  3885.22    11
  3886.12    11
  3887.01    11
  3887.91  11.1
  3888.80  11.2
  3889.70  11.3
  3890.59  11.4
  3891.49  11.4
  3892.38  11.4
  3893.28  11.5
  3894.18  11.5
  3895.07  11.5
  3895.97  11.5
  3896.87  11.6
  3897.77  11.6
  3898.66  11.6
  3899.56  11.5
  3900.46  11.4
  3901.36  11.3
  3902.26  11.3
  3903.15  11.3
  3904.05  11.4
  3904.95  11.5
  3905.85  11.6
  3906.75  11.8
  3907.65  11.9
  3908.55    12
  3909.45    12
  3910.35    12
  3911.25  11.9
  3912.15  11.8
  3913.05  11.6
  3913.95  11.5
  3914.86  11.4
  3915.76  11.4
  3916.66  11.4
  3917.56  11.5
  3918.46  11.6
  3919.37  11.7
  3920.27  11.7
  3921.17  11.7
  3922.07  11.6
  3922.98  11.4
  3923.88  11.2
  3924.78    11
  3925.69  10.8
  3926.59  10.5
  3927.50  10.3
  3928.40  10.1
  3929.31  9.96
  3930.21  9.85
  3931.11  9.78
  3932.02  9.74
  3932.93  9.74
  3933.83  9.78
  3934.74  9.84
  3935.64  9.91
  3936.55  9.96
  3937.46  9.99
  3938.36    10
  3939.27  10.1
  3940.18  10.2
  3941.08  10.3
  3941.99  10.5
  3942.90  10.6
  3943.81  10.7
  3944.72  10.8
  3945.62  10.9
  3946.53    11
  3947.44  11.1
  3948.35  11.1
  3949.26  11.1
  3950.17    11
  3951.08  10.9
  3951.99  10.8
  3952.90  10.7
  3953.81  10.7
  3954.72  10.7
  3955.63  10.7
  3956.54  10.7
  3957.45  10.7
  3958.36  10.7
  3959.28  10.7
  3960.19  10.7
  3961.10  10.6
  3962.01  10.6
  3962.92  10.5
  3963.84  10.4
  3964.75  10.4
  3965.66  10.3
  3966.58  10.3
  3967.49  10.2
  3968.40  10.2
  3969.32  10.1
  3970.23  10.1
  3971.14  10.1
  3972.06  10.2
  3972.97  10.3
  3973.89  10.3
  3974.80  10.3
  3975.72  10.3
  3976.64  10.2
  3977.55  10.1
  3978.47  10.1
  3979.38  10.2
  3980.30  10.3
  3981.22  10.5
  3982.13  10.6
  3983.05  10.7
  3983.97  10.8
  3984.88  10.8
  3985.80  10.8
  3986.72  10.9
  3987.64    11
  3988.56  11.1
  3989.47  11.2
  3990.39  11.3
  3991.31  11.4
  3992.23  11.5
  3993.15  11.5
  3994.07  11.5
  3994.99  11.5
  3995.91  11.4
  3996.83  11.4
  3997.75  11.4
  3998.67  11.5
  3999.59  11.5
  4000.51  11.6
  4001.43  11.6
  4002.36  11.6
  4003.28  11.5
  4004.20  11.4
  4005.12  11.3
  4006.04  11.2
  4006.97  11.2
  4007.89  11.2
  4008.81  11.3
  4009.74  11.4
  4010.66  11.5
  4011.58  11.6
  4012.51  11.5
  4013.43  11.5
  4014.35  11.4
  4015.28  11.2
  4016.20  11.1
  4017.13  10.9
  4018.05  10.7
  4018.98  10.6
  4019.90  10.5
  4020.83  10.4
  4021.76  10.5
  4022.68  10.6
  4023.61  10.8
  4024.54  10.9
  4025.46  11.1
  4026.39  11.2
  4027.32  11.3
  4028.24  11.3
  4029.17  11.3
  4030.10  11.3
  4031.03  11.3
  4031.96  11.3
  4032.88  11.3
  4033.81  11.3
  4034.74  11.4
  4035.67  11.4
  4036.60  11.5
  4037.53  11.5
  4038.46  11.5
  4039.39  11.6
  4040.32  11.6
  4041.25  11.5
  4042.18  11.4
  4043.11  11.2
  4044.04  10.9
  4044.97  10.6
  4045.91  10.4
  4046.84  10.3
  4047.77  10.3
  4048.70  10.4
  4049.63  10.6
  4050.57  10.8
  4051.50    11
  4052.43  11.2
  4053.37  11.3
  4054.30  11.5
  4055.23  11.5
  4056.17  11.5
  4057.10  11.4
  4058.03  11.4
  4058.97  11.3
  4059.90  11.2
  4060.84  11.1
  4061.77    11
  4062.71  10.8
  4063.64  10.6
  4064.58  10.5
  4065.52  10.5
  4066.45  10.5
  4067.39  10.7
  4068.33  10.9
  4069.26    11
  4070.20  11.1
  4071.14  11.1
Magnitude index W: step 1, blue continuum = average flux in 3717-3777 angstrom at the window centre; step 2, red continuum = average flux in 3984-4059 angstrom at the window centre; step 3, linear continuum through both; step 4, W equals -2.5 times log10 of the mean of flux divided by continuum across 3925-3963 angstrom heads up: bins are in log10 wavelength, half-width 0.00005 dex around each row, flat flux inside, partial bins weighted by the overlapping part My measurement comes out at 0.12 mag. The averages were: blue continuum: 13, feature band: 10.5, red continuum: 11.2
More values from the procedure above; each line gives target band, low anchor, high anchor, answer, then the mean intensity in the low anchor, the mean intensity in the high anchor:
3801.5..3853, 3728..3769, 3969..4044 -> 0.11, 13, 11.1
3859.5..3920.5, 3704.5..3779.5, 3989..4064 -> 0.02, 12.9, 11.2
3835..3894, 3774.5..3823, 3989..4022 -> 0.02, 12.1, 11.3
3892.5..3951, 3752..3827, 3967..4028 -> 0.04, 12.2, 10.9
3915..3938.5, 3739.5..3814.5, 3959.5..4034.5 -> 0.07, 12.4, 10.9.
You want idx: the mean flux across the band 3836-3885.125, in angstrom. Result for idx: 11.7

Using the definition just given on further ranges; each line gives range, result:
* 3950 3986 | 10.5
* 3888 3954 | 11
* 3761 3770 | 12.6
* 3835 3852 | 10.7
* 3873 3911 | 11.7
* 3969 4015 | 11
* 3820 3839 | 11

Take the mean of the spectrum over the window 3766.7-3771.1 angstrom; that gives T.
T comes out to 12.7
